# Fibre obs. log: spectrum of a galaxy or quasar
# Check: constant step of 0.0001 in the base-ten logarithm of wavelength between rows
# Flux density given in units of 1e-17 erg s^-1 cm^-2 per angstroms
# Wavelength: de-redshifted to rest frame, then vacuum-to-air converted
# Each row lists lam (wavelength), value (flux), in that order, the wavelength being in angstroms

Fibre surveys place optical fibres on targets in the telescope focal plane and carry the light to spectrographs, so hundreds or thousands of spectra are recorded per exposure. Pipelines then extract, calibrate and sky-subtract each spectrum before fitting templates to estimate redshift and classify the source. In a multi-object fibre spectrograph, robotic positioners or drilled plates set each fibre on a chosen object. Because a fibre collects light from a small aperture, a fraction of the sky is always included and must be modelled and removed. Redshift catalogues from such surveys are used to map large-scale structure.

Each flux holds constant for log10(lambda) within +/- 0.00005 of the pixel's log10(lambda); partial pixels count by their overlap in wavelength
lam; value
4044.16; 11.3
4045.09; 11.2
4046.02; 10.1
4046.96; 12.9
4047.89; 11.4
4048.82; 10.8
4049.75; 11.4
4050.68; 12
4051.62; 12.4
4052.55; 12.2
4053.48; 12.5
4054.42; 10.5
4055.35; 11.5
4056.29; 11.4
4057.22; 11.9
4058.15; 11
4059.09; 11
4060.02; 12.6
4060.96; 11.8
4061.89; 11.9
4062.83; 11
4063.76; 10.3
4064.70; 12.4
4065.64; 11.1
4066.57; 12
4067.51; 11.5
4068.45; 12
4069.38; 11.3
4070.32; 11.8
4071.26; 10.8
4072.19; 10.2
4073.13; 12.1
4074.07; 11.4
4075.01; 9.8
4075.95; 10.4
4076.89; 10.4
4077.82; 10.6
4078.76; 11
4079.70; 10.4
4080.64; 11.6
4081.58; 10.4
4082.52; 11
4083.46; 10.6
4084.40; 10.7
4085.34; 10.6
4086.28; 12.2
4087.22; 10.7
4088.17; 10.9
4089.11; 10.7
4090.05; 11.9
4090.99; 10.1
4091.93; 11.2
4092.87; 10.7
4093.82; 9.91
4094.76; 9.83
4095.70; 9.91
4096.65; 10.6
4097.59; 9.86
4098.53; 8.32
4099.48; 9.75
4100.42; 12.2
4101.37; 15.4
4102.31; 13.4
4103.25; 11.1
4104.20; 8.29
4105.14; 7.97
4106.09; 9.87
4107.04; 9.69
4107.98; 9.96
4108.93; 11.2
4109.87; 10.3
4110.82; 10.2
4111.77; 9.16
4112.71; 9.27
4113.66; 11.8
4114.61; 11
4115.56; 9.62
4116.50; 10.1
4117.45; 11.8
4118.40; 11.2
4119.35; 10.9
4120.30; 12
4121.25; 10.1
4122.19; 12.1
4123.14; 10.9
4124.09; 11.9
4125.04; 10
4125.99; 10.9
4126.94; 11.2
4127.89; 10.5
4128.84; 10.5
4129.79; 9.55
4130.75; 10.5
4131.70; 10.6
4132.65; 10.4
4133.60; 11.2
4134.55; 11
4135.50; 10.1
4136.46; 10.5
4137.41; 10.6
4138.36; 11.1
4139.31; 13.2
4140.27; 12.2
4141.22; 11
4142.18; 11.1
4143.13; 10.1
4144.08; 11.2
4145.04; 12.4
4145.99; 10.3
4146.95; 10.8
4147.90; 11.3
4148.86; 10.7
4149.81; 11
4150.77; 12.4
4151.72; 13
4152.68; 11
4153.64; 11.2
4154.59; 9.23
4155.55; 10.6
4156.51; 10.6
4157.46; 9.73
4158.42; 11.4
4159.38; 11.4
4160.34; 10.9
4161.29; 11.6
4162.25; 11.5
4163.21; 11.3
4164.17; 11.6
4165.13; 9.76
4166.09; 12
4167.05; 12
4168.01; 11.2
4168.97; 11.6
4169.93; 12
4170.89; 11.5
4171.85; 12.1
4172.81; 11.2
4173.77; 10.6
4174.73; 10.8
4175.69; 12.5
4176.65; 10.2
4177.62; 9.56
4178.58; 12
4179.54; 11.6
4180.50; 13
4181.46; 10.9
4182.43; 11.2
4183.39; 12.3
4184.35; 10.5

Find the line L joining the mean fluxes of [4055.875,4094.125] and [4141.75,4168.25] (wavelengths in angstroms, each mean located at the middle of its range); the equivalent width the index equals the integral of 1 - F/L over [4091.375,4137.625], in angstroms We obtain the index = 2.2 angstroms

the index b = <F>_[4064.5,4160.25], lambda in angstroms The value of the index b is 10.9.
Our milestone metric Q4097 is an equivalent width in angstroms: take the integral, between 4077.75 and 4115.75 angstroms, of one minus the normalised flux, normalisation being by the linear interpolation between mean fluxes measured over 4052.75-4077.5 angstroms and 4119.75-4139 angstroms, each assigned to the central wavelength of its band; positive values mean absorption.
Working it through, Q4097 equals 1.7 angstroms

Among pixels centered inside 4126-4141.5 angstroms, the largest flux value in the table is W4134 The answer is 13.2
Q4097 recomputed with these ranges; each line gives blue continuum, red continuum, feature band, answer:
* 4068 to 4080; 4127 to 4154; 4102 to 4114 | 0.98 angstroms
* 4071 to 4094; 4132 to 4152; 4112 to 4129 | 0.32 angstroms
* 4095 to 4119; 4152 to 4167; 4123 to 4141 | -0.29 angstroms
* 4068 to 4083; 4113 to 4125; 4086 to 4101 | 0.59 angstroms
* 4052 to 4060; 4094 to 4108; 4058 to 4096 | 0.05 angstroms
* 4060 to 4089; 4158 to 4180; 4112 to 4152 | 0.92 angstroms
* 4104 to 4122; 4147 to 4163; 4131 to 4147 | -0.38 angstroms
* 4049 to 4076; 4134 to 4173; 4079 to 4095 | 0.82 angstroms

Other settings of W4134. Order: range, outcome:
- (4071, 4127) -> 15.4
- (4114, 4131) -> 12.1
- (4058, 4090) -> 12.6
